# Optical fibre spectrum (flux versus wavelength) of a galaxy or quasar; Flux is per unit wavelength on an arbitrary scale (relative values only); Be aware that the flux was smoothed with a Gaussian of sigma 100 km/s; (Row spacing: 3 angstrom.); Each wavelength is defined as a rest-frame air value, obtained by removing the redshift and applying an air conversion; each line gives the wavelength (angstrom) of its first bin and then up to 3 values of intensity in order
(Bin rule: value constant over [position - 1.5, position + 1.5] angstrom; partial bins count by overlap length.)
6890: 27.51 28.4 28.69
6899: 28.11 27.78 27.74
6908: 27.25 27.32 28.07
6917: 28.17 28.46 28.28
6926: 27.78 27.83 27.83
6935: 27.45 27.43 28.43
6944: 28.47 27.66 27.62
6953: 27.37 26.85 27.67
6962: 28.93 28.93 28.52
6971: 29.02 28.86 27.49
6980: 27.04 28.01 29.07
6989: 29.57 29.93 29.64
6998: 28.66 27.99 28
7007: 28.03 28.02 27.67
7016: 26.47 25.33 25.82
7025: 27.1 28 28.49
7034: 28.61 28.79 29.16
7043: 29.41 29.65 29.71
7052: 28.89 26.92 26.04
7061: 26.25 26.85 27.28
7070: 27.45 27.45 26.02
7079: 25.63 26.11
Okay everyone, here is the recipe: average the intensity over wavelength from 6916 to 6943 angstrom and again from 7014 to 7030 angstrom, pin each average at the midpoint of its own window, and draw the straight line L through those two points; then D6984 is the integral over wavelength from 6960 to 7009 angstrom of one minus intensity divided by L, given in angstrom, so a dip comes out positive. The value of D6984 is -2.5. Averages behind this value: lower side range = 28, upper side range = 26.6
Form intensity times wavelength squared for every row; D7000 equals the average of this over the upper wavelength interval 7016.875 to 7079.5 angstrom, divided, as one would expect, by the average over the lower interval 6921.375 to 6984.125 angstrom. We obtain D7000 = 1.0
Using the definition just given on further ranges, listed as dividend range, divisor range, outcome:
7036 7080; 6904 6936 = 1.04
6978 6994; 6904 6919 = 1.06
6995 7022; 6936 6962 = 1.01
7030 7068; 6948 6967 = 1.04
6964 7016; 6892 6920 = 1.04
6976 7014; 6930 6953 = 1.04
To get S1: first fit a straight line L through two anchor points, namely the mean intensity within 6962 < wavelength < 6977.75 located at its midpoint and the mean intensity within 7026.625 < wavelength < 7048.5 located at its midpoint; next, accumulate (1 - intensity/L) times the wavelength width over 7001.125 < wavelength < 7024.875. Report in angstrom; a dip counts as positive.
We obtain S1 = 1.4 angstrom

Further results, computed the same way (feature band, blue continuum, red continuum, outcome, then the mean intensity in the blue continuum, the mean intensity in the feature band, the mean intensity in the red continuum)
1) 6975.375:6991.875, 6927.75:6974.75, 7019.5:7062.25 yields -0.2 angstrom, 28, 28.4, 28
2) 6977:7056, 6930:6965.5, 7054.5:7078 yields -2.9 angstrom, 27.9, 28.2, 26.8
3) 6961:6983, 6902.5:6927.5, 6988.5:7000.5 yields 0.4 angstrom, 27.9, 28.4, 29.3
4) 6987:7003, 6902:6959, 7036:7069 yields -0.7 angstrom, 27.8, 29.1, 28.1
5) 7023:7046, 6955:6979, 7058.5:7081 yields -1.1 angstrom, 28.3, 28.5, 26.7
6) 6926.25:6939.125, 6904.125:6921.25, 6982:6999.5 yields 0.2 angstrom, 27.8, 27.7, 29.2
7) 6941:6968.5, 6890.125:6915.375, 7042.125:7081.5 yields -0.3 angstrom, 27.9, 28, 27.4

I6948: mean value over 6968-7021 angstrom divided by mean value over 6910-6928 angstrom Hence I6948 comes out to 1.00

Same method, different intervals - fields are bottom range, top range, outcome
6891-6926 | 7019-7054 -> 1.01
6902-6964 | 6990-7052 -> 1.01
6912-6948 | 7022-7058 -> 1.01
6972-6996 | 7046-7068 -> 0.96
